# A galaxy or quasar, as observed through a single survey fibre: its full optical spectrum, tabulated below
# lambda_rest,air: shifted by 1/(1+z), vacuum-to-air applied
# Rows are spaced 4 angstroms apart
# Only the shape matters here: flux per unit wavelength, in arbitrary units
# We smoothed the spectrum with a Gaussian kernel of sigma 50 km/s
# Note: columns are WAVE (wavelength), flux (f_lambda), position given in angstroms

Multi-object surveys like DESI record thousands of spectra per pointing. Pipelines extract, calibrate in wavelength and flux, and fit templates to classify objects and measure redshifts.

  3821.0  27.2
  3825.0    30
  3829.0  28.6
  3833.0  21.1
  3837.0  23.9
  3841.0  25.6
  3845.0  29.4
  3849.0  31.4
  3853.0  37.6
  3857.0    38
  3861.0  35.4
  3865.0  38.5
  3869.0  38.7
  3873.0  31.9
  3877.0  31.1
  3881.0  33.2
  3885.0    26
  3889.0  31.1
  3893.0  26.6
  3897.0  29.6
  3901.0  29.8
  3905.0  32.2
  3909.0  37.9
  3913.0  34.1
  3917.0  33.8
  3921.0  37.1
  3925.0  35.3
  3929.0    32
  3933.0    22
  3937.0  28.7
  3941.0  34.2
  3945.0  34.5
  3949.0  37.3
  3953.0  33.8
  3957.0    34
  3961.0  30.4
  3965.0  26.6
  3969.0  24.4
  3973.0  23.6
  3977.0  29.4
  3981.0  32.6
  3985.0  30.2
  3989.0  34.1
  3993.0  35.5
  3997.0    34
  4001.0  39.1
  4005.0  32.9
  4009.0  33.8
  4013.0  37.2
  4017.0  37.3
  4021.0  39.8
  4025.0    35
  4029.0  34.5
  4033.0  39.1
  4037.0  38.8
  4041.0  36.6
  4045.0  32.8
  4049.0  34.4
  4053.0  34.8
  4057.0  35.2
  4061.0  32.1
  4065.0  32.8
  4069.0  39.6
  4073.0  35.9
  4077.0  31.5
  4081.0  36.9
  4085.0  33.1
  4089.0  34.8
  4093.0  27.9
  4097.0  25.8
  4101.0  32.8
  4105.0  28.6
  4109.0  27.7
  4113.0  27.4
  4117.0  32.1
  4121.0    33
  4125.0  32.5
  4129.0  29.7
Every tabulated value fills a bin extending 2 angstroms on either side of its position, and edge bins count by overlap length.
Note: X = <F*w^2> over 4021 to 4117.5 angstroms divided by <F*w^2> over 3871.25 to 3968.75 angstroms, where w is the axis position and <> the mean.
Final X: 1.1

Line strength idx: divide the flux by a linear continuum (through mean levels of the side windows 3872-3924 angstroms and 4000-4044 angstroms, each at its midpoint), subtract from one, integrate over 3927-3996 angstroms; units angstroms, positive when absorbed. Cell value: 7.01 angstroms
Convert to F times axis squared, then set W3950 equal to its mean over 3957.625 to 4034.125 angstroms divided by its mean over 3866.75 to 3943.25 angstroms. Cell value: 1.09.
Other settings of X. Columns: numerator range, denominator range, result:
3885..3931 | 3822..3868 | 1.08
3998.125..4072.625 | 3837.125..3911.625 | 1.21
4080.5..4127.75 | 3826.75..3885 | 1.11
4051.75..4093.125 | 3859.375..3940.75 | 1.16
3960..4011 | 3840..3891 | 1.01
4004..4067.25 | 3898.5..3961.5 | 1.13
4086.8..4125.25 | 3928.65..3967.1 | 1.04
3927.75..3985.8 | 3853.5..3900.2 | 0.96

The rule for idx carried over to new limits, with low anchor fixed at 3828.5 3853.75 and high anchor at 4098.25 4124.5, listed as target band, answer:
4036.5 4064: -4.6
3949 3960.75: -2.1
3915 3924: -2.2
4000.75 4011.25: -1.9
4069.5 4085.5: -2.7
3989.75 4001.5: -2.6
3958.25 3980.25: 1.1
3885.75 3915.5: -3.3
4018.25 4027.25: -2.4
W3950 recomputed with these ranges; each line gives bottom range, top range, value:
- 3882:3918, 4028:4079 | 1.22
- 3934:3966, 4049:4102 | 1.10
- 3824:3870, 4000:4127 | 1.20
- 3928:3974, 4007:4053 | 1.25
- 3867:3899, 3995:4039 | 1.26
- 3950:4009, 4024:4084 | 1.16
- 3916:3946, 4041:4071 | 1.15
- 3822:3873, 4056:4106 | 1.17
